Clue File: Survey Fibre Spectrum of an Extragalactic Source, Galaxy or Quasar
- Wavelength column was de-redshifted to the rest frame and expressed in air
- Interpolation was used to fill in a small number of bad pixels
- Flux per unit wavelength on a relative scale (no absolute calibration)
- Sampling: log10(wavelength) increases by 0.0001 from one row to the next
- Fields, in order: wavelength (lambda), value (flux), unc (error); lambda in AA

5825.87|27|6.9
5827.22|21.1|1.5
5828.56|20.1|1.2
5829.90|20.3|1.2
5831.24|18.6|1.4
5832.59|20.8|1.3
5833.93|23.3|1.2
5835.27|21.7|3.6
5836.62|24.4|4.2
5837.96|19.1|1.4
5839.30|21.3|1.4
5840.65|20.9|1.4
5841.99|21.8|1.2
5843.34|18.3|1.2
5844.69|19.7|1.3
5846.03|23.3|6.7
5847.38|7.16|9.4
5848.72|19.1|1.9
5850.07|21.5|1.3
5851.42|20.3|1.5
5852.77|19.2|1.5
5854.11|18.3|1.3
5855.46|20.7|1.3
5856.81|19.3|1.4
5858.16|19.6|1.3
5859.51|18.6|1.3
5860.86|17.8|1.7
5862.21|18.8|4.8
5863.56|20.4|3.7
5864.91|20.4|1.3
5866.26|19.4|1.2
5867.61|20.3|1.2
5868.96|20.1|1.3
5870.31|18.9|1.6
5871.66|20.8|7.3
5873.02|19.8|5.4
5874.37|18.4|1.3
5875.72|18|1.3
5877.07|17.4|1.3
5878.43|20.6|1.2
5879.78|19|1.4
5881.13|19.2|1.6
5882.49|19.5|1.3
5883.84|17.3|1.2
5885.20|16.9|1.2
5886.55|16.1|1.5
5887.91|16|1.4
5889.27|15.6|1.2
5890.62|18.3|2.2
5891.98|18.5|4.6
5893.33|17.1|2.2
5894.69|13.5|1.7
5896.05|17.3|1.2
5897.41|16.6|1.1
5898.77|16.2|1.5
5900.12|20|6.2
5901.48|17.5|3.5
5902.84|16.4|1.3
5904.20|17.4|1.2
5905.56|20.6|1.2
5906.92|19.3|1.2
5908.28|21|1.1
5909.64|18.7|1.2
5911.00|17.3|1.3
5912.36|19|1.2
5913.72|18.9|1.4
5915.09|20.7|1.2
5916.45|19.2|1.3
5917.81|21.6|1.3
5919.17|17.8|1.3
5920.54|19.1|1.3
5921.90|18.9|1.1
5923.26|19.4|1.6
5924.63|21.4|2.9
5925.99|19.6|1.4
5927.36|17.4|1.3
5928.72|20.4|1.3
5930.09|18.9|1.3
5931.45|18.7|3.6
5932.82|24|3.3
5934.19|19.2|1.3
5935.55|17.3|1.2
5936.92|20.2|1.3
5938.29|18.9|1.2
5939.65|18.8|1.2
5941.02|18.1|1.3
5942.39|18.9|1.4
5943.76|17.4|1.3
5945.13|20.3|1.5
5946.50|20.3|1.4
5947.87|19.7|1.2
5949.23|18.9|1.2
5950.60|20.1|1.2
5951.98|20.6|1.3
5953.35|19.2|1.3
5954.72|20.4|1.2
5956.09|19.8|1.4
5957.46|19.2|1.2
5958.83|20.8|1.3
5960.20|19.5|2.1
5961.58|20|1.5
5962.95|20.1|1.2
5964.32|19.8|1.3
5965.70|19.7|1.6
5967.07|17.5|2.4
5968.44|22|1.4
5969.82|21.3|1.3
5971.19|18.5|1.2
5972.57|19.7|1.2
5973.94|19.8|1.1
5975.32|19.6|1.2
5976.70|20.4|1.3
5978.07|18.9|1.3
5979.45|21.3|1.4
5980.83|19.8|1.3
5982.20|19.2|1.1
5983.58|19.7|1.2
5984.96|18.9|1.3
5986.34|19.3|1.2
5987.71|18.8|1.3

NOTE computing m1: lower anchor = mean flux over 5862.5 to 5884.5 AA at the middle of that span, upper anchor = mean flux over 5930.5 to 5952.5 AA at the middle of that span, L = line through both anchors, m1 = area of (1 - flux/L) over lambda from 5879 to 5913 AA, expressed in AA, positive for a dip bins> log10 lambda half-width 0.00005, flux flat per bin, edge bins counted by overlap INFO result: 2.8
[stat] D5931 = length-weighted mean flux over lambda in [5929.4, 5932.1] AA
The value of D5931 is 18.8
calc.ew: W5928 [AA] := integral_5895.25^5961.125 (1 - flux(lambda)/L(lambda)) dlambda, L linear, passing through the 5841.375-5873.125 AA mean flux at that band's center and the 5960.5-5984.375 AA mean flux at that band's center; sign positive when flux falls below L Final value 1.50 AA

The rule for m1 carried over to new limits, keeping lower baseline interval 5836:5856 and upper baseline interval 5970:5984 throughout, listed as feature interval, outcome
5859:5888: 1.20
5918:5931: 0.28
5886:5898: 1.91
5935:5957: 0.46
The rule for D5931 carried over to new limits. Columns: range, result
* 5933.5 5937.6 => 18.9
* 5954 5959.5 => 20.1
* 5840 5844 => 20.3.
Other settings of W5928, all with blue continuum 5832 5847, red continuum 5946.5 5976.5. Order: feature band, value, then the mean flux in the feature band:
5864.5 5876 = 0.6 AA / 19.6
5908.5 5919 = 0.5 AA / 19.3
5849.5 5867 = 1.1 AA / 19.5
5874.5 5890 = 2.1 AA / 17.8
